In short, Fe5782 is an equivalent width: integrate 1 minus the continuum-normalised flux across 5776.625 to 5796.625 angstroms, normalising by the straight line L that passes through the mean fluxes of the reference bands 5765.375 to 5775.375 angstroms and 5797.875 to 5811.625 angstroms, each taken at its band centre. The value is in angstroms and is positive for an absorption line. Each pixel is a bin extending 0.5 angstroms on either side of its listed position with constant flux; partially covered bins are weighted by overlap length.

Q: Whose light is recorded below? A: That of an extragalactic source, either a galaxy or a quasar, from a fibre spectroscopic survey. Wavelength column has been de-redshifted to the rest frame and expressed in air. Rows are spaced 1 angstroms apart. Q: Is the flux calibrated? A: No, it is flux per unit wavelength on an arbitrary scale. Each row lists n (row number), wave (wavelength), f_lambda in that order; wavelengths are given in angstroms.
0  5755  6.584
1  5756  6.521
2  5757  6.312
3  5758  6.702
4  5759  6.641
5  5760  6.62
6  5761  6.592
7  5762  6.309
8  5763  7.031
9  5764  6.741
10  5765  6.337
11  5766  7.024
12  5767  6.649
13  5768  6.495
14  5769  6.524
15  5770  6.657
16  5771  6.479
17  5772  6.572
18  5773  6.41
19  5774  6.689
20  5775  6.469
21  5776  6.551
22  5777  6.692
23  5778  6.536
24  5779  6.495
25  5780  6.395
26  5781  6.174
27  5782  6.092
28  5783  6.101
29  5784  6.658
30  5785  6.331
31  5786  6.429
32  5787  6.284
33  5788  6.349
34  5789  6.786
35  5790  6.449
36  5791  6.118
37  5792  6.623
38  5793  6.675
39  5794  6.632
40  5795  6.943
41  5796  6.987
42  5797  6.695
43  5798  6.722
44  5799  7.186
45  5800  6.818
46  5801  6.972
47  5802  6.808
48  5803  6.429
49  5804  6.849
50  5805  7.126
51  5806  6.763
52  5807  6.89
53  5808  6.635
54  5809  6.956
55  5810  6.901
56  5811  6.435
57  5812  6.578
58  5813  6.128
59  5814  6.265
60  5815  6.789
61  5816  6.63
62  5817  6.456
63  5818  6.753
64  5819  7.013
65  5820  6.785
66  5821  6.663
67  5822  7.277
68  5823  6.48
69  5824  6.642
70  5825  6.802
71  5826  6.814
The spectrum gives 0.6 angstroms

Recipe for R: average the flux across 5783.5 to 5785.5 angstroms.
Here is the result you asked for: 6.49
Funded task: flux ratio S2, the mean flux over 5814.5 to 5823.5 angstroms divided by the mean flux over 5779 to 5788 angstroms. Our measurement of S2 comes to 1.1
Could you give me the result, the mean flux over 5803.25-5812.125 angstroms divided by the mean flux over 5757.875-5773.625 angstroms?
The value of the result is 1.0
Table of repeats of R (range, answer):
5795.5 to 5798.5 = 6.8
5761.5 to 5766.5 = 6.69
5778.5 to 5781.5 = 6.35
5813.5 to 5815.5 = 6.53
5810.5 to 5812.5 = 6.51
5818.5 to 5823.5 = 6.84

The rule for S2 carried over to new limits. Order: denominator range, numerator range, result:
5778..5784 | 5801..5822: 1.06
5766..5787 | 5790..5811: 1.04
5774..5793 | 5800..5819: 1.04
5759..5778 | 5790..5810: 1.03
